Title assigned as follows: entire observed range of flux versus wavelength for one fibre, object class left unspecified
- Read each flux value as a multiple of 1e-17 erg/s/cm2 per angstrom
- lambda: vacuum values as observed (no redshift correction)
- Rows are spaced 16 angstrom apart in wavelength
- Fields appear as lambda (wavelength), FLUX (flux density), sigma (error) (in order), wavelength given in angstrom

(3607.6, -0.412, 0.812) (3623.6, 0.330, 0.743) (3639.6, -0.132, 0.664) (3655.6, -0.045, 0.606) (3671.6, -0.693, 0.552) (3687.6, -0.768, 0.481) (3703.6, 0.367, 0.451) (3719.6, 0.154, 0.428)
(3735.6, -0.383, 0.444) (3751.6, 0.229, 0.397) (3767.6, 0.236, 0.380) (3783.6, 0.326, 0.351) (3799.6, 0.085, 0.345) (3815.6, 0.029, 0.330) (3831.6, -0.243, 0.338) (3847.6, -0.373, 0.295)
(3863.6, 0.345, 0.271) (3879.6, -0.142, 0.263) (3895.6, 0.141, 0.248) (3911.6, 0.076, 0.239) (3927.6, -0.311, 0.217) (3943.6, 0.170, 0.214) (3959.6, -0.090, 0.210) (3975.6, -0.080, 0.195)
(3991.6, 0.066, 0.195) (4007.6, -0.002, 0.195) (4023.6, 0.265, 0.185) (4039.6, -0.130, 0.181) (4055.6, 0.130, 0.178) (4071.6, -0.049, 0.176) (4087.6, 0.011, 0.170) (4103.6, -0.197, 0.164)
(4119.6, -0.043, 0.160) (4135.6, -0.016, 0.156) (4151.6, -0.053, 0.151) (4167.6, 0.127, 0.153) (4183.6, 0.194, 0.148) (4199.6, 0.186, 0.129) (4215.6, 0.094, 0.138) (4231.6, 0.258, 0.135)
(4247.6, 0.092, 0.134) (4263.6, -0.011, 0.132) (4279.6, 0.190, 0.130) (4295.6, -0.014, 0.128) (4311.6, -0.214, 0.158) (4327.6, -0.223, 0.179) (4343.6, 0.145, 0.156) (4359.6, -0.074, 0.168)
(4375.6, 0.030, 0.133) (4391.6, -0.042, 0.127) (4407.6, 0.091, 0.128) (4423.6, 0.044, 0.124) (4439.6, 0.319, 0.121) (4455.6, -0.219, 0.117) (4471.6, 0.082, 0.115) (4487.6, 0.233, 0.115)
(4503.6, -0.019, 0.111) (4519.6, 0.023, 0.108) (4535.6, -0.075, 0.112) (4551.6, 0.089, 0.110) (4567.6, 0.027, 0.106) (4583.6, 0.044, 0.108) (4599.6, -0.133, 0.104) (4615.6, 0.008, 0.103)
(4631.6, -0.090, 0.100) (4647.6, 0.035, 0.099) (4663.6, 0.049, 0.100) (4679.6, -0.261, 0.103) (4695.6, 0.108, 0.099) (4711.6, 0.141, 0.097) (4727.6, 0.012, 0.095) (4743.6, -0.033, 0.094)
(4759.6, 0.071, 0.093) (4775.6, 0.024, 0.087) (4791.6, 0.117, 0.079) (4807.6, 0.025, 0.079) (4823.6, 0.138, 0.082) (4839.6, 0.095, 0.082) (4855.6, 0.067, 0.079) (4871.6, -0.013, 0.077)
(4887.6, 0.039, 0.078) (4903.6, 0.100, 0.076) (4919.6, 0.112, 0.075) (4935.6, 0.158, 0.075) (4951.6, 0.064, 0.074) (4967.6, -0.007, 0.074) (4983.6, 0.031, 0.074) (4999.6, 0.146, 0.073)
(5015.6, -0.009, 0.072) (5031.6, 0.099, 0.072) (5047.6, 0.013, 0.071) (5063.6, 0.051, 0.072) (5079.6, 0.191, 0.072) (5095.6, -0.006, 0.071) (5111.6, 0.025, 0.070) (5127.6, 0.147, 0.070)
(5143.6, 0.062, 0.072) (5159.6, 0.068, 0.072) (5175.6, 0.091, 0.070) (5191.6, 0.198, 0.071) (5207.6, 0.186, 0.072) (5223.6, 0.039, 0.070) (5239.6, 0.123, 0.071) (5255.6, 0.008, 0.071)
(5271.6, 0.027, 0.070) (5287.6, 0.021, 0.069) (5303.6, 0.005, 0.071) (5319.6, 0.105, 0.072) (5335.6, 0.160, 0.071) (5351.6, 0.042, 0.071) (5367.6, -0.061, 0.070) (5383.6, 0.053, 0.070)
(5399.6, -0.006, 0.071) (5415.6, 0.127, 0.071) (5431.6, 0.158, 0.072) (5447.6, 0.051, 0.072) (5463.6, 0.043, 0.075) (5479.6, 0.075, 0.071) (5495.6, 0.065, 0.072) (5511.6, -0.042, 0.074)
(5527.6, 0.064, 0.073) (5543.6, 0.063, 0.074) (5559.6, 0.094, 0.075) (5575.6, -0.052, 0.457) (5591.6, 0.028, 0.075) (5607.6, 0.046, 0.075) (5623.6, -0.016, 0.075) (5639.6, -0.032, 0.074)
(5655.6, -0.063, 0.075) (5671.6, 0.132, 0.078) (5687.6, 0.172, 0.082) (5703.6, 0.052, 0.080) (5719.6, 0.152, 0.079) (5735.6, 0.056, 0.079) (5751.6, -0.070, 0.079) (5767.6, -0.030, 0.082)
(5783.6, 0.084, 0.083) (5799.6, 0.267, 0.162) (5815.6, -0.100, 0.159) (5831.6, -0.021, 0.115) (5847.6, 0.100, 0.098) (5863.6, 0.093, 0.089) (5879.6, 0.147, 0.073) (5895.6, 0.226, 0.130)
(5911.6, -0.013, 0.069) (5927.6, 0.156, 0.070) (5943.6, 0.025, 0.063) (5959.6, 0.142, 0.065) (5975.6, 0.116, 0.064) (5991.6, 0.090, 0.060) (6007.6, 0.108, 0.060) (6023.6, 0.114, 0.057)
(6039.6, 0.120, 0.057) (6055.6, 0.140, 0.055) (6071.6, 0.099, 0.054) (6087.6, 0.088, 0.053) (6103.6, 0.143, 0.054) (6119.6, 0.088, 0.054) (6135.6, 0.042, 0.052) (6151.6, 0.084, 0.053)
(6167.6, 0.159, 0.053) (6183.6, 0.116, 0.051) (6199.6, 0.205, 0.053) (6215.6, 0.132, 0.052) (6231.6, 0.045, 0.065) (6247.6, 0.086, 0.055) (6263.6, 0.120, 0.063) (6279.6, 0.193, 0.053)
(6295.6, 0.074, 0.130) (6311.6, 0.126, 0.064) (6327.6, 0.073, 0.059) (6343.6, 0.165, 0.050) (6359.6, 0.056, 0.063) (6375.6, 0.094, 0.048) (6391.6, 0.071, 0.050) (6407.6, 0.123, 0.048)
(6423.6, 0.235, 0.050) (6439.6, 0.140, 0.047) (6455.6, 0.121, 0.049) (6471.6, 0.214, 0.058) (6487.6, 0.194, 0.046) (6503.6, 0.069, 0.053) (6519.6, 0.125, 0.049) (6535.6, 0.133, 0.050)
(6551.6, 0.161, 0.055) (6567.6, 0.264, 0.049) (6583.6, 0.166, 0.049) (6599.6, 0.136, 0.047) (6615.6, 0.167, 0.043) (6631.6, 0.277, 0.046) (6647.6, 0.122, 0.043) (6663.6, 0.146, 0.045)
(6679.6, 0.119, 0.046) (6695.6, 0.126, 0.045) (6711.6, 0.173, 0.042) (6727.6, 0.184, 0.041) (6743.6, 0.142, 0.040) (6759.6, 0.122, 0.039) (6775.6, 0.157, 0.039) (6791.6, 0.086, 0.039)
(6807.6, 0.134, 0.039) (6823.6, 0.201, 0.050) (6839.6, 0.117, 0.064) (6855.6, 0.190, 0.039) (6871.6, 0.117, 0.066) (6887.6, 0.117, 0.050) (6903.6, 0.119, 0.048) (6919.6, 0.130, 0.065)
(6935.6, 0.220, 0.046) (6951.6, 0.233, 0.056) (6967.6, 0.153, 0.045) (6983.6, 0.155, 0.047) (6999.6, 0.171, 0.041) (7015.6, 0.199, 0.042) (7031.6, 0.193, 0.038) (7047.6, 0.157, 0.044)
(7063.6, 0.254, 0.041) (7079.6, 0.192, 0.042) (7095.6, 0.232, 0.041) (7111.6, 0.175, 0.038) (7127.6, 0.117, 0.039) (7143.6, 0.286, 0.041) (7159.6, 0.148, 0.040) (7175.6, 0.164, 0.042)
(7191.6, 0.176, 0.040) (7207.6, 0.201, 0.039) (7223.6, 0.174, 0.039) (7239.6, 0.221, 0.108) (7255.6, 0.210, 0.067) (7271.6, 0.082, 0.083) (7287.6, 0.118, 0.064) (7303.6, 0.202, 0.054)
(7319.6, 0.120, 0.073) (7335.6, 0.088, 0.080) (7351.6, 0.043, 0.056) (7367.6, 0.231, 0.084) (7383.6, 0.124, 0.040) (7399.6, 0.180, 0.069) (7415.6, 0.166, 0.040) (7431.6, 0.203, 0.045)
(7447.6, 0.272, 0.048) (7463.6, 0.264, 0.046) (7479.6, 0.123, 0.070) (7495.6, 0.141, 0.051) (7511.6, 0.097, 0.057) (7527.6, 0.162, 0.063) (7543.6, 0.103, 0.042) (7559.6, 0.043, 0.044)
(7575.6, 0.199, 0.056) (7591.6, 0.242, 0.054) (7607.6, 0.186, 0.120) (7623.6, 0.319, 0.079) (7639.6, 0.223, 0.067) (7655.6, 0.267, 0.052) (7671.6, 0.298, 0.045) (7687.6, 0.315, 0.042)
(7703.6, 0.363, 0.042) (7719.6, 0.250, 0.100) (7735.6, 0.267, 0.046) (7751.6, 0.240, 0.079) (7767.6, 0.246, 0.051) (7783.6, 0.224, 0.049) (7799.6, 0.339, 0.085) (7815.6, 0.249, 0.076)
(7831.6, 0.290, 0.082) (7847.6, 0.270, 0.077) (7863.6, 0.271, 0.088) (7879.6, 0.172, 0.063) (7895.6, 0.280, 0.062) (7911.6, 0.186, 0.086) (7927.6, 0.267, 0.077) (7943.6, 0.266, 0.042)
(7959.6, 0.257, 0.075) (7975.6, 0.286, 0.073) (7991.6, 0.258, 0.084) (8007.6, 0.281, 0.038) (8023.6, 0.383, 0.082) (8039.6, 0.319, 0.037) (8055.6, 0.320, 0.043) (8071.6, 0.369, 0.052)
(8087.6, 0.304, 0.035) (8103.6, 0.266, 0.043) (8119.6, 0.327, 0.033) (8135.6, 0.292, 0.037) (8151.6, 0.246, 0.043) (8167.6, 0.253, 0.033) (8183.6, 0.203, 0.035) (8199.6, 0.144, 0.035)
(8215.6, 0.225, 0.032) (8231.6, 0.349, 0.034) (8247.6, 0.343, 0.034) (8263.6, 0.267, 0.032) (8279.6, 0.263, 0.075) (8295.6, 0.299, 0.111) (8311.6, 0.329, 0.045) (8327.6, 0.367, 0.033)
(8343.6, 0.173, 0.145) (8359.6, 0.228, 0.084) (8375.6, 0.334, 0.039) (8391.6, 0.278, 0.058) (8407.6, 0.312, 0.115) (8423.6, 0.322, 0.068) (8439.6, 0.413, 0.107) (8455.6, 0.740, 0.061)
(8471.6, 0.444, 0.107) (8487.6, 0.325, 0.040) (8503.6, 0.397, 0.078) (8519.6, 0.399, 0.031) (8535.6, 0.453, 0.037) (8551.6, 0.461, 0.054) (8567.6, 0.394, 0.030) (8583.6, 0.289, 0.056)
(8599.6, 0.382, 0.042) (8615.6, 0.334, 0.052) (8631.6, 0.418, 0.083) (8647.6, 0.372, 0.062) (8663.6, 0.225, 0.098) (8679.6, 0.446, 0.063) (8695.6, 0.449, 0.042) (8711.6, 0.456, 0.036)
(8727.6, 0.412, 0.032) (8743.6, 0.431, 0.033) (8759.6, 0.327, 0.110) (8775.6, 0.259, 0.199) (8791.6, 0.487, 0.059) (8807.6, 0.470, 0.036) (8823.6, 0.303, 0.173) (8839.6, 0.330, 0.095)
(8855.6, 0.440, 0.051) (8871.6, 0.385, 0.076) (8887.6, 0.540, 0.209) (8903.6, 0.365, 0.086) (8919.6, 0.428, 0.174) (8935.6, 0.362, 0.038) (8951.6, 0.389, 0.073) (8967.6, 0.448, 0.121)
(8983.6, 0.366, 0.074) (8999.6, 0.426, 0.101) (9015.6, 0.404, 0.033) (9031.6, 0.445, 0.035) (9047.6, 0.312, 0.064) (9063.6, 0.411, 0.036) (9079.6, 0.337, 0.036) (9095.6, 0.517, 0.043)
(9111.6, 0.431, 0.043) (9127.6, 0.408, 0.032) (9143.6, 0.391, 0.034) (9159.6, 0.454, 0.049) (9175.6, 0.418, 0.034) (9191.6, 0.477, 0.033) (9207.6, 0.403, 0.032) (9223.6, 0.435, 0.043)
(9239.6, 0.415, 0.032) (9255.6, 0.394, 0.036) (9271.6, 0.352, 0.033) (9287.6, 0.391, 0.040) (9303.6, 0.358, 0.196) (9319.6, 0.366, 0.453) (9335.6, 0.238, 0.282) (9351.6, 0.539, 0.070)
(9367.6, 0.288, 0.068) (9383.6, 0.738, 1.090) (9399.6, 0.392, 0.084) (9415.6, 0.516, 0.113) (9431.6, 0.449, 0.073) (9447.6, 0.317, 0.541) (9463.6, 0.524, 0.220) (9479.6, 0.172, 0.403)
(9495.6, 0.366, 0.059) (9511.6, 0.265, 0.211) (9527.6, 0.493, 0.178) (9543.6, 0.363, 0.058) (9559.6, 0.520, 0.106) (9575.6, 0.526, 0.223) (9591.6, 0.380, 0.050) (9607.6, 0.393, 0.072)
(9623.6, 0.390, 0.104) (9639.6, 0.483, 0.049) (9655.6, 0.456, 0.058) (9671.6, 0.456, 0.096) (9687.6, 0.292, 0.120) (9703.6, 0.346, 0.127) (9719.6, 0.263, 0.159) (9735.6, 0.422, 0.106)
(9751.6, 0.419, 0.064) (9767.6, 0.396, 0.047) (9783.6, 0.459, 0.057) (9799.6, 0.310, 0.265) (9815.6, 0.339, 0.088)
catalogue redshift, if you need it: 0.905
